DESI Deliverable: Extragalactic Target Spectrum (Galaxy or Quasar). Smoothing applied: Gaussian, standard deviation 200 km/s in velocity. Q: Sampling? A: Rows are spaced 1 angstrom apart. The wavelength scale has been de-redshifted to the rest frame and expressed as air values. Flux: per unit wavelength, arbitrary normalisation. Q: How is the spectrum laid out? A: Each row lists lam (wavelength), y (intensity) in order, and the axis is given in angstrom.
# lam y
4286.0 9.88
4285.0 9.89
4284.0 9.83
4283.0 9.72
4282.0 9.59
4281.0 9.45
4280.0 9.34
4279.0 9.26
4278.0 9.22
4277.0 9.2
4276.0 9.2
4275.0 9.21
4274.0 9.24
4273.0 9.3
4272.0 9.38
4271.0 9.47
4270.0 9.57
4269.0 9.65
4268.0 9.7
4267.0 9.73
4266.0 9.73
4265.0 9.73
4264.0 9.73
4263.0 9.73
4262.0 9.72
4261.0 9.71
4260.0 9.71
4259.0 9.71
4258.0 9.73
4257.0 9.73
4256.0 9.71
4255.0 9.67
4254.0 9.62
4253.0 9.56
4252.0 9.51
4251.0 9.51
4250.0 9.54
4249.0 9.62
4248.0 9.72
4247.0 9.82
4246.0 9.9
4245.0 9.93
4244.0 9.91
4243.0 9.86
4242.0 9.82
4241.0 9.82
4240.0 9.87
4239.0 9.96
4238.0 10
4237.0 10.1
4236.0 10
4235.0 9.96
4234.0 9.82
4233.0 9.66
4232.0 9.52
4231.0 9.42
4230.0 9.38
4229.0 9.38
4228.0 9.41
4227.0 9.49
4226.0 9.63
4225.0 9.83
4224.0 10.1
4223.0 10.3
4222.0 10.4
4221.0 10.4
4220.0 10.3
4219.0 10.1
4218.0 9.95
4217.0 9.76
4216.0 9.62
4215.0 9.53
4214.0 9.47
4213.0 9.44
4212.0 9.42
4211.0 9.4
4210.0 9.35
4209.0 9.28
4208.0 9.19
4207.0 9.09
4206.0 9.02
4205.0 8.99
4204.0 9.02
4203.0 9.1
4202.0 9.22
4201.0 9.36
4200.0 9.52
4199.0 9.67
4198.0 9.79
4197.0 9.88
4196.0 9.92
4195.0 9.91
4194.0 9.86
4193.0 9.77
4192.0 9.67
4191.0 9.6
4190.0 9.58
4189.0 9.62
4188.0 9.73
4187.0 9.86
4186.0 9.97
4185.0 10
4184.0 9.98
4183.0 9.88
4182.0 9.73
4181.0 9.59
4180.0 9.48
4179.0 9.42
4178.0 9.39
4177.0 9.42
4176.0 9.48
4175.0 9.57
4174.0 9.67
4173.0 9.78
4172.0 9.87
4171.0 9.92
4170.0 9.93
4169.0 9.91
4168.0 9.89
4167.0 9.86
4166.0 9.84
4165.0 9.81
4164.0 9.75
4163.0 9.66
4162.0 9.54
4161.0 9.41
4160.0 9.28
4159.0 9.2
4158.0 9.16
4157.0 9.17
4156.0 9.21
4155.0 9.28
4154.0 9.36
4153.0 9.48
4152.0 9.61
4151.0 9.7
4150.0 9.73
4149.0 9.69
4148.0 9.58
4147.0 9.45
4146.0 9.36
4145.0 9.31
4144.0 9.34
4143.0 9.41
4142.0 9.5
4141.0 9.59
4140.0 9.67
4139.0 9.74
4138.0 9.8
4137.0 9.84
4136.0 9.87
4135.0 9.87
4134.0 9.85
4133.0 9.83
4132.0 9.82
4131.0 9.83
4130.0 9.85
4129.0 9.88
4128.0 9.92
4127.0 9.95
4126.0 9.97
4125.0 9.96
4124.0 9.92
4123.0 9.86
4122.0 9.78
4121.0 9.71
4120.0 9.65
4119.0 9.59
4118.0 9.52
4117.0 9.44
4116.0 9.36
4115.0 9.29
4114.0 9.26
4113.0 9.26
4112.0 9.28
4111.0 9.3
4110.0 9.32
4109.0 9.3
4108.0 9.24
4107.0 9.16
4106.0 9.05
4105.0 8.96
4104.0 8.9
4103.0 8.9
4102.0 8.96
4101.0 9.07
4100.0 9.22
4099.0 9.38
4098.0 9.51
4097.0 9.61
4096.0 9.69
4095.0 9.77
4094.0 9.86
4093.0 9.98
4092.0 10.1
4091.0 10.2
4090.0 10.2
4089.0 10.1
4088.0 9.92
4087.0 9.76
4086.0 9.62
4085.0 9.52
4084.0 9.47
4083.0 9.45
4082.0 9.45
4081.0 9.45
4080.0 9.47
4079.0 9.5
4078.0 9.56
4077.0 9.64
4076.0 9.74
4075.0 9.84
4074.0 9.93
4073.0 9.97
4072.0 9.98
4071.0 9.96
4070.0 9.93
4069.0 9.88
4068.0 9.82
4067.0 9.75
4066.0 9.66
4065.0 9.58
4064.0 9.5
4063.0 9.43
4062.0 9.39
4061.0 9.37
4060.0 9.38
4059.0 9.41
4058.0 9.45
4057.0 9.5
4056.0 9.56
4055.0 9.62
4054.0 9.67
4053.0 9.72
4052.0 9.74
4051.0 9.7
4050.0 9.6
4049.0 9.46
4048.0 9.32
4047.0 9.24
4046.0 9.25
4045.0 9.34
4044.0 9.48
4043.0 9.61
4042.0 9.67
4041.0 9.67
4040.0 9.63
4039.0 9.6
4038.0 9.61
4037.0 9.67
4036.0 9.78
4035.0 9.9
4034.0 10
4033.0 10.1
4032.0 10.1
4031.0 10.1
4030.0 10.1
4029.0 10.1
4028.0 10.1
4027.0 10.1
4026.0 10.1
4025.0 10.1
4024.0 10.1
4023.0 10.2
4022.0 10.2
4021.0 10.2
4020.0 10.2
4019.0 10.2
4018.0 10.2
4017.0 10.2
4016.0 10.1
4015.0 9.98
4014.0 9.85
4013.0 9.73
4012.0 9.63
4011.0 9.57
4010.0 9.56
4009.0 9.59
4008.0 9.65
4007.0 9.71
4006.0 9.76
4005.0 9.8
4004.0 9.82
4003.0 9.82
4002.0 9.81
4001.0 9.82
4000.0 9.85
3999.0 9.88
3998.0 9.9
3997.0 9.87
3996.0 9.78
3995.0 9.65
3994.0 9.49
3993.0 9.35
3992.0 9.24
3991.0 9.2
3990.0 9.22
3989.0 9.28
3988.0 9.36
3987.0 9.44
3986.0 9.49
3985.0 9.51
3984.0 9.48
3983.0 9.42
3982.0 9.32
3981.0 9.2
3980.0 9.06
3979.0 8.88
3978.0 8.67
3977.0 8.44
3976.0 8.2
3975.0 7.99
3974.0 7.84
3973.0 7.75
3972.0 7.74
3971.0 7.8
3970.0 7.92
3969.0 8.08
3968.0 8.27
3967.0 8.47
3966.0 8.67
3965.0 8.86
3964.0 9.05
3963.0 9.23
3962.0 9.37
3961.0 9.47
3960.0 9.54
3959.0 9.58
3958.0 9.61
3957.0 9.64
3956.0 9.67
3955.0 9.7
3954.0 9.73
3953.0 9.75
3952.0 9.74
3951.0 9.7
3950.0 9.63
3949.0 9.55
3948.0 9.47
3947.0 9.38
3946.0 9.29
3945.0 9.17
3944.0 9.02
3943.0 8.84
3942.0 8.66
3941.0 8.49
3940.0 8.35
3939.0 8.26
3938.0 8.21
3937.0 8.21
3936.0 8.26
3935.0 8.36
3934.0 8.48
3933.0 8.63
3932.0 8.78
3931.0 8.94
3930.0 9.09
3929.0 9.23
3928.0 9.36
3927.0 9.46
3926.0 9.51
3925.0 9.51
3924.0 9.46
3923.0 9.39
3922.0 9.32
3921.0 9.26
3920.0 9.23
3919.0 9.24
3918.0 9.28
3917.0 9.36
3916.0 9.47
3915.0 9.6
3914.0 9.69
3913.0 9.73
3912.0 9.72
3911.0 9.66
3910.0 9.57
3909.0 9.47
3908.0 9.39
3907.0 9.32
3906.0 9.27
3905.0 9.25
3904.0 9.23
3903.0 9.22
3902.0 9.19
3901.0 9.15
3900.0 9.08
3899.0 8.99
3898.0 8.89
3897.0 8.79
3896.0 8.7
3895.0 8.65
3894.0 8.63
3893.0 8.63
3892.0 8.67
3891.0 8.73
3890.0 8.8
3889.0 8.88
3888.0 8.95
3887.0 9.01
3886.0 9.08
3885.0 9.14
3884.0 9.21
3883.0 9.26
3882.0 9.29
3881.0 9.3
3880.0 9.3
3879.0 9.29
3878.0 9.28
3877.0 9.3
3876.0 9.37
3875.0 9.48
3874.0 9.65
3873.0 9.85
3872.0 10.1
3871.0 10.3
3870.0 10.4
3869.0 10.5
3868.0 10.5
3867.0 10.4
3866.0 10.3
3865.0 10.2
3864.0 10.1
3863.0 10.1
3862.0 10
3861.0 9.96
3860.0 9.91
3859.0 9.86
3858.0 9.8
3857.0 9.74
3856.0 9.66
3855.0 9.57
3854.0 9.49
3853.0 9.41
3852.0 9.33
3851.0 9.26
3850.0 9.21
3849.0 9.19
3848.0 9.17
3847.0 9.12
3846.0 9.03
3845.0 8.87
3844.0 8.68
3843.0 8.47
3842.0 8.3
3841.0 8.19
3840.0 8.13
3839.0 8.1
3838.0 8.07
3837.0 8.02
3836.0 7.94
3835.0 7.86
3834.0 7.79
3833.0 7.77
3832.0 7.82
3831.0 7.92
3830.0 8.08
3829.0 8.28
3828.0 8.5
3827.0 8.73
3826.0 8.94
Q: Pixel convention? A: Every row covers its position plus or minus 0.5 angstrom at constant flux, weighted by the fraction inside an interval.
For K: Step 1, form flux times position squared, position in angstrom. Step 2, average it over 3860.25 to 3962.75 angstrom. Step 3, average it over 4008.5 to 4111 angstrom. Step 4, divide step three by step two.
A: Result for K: 1.12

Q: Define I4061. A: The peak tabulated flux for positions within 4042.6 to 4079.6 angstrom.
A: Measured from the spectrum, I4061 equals 9.98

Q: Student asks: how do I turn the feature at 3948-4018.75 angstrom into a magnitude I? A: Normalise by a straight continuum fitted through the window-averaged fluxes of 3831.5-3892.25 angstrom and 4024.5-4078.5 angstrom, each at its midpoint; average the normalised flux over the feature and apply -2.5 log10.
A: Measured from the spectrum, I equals 0.025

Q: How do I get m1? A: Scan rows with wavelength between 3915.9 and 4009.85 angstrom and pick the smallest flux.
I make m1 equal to 7.74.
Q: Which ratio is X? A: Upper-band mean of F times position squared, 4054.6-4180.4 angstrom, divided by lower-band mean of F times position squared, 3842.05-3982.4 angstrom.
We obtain 1.16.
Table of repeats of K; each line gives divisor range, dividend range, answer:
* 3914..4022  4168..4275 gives 1.18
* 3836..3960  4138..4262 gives 1.21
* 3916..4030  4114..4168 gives 1.12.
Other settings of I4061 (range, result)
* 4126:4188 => 10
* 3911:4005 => 9.9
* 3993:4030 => 10.2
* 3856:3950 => 10.5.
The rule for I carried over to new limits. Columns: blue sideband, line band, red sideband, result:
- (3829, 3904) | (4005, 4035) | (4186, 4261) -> -0.07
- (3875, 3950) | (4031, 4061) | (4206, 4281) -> -0.03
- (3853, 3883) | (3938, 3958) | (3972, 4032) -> 0.05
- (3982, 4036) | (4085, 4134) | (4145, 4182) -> 0.01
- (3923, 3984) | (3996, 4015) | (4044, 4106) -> -0.06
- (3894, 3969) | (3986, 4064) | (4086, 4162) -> -0.04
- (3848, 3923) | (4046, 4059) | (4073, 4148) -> 0.00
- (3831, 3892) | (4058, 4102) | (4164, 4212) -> -0.02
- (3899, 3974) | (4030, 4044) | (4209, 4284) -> -0.06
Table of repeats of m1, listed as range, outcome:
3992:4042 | 9.24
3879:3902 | 8.63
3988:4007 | 9.2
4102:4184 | 8.9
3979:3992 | 8.88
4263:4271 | 9.47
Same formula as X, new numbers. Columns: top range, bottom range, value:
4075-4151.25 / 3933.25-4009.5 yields 1.13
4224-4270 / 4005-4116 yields 1.10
